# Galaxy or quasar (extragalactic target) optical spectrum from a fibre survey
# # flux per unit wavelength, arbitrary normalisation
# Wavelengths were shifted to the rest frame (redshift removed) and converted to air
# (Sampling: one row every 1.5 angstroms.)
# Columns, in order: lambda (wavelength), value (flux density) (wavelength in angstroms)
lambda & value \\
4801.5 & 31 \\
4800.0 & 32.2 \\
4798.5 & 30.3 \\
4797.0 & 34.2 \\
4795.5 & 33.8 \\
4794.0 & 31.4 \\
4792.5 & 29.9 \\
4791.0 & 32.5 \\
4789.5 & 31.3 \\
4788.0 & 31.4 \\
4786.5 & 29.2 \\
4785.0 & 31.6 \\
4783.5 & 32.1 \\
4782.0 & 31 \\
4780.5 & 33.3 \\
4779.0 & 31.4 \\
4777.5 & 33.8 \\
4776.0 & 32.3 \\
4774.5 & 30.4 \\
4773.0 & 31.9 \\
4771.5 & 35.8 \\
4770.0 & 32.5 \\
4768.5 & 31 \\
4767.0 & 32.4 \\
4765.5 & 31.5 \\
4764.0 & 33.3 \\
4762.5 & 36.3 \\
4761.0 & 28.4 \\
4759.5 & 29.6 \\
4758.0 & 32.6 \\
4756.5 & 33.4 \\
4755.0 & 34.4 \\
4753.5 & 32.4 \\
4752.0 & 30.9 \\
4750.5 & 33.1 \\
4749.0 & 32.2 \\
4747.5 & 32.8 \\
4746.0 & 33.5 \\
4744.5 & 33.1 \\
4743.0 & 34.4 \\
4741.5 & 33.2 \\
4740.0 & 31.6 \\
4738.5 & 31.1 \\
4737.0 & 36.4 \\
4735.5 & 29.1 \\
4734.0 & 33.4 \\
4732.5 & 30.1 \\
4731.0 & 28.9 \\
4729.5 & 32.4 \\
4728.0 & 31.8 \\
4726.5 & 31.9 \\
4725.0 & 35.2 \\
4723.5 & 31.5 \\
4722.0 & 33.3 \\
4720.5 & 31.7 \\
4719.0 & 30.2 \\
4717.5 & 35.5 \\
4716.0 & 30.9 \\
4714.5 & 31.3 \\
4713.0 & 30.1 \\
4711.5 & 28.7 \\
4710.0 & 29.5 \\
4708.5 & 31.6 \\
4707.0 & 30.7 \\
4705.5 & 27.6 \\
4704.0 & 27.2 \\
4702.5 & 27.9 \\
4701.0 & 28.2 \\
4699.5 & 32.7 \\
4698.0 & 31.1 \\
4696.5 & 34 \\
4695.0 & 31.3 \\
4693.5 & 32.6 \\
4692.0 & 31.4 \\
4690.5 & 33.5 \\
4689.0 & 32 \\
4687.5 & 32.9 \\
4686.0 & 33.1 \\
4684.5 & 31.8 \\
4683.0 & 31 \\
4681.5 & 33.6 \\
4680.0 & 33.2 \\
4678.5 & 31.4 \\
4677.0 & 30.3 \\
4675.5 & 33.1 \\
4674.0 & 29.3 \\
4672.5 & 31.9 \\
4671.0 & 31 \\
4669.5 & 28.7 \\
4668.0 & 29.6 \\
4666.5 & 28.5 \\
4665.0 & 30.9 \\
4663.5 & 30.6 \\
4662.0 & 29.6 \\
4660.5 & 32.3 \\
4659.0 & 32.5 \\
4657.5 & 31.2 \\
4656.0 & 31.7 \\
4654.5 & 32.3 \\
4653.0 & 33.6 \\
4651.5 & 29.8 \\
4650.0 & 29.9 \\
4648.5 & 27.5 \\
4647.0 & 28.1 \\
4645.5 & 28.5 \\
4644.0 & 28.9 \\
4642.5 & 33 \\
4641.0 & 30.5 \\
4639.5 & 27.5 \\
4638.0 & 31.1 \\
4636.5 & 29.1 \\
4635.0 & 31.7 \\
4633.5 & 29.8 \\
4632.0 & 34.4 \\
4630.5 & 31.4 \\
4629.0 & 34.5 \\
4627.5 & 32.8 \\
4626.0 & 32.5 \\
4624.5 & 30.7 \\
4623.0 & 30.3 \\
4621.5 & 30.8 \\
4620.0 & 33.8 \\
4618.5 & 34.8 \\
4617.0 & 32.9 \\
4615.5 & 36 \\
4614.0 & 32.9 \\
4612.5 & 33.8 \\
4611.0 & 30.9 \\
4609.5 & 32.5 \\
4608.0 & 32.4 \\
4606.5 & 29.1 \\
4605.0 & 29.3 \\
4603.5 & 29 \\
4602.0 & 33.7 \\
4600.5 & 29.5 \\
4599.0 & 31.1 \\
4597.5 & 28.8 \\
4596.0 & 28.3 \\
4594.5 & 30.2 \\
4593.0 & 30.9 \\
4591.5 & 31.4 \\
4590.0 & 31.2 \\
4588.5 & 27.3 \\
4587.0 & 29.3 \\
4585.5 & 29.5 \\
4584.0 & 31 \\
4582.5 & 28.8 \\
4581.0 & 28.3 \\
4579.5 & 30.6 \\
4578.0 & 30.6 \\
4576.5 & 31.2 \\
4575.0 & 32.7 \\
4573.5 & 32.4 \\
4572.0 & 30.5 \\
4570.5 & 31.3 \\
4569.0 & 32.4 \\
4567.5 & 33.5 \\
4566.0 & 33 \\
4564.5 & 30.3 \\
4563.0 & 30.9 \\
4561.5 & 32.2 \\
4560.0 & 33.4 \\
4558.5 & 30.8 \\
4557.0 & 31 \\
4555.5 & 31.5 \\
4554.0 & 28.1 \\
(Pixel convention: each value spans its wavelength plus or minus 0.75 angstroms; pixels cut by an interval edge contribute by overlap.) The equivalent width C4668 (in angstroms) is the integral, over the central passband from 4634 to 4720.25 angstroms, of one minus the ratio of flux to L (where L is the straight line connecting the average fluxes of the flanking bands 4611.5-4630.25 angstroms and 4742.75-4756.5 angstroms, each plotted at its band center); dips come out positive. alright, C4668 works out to 5.5 angstroms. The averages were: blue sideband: 32.9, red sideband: 32.9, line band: 30.8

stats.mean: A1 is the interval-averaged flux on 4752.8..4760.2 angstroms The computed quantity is 32.5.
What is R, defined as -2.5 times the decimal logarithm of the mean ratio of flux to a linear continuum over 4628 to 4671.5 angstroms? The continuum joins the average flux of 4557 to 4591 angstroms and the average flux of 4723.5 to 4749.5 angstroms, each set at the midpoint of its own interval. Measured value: 0.03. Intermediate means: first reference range 31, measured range 30.6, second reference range 32.4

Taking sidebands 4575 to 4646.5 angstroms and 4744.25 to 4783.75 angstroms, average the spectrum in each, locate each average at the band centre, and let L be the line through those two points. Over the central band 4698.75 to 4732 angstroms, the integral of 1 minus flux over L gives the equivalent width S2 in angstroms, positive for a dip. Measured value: 1.2 angstroms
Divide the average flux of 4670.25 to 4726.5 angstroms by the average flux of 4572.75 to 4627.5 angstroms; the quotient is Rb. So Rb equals 1.0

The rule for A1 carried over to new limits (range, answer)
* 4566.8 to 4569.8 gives 32.9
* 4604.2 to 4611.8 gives 30.8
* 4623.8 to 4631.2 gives 32.4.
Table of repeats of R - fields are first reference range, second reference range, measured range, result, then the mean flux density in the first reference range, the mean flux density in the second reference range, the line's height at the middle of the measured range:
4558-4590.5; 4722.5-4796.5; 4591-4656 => 0.00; 31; 32.2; 31.3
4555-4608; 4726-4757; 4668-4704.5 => 0.01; 30.7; 32.4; 31.8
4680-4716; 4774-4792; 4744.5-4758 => -0.05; 31.1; 31.7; 31.5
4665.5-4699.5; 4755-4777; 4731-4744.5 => -0.01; 31.6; 32.3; 32.1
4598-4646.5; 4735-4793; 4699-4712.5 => 0.09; 31.5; 32.3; 31.9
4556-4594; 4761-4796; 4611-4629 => -0.05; 31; 32.1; 31.2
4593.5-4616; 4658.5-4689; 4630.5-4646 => 0.02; 31.1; 31.3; 31.2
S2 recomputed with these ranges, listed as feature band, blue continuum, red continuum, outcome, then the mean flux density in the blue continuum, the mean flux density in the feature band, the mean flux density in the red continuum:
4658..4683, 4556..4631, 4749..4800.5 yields 0.5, 31.3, 31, 32.1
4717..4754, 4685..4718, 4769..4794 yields -1.1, 31.1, 32.4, 31.9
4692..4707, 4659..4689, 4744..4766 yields 0.6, 31.3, 30.4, 32.5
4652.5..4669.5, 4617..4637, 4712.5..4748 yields 0.6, 32.1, 31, 32.2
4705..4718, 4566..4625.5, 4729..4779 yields 0.6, 31.1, 30.6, 32.4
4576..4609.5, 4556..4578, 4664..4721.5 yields 1.6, 31.8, 30.1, 31.1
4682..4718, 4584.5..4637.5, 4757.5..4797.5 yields 0.7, 31.3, 31.1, 32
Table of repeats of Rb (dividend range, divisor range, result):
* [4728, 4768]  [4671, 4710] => 1.03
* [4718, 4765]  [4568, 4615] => 1.05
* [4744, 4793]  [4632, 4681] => 1.05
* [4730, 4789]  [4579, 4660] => 1.04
